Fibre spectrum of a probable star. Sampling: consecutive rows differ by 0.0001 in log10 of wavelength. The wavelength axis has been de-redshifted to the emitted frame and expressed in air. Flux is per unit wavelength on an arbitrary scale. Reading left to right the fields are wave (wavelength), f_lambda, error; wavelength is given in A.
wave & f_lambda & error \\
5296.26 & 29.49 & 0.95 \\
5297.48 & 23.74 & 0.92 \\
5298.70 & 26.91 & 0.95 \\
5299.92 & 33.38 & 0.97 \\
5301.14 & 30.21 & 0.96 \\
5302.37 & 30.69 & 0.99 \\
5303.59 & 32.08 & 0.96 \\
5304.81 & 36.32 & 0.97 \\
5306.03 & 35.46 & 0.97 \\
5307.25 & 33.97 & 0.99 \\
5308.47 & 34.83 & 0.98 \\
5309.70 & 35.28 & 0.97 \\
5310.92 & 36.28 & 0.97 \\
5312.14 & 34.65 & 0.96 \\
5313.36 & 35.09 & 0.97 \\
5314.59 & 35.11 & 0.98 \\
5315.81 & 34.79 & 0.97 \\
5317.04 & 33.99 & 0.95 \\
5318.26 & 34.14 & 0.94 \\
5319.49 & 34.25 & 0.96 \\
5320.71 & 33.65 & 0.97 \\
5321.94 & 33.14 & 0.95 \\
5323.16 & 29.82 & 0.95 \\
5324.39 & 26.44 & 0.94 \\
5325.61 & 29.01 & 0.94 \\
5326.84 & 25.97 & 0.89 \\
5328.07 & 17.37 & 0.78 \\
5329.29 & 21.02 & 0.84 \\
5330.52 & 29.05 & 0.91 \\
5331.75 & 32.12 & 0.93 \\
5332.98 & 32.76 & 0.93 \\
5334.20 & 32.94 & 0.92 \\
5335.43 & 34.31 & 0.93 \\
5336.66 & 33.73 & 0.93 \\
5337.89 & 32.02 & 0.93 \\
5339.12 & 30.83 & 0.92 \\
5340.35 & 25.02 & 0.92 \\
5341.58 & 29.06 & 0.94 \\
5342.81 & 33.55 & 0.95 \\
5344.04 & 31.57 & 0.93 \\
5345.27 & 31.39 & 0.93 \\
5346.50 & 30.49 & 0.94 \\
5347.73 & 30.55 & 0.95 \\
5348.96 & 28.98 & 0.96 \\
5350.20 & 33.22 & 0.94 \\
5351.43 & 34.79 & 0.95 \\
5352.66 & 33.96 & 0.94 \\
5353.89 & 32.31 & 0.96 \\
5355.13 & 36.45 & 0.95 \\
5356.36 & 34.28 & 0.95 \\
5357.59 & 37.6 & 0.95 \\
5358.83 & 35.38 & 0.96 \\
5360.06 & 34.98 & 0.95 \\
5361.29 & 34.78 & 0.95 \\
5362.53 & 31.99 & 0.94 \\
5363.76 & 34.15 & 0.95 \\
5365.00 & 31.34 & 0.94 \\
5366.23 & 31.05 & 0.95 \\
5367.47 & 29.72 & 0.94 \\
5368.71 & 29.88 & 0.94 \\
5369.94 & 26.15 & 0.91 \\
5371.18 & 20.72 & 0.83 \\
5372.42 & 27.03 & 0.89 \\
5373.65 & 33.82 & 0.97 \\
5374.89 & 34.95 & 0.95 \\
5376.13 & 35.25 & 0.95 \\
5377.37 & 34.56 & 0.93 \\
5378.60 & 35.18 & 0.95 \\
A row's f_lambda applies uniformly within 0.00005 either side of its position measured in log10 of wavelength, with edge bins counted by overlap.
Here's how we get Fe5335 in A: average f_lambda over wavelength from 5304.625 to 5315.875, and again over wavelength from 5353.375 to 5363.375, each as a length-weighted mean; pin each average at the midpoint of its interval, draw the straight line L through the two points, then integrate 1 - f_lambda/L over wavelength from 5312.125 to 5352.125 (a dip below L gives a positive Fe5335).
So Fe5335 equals 4.54 A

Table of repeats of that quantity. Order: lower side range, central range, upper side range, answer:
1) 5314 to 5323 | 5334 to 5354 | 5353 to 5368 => 1.3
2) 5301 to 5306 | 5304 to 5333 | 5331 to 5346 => 0.5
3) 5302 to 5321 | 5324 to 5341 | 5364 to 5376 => 2.1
